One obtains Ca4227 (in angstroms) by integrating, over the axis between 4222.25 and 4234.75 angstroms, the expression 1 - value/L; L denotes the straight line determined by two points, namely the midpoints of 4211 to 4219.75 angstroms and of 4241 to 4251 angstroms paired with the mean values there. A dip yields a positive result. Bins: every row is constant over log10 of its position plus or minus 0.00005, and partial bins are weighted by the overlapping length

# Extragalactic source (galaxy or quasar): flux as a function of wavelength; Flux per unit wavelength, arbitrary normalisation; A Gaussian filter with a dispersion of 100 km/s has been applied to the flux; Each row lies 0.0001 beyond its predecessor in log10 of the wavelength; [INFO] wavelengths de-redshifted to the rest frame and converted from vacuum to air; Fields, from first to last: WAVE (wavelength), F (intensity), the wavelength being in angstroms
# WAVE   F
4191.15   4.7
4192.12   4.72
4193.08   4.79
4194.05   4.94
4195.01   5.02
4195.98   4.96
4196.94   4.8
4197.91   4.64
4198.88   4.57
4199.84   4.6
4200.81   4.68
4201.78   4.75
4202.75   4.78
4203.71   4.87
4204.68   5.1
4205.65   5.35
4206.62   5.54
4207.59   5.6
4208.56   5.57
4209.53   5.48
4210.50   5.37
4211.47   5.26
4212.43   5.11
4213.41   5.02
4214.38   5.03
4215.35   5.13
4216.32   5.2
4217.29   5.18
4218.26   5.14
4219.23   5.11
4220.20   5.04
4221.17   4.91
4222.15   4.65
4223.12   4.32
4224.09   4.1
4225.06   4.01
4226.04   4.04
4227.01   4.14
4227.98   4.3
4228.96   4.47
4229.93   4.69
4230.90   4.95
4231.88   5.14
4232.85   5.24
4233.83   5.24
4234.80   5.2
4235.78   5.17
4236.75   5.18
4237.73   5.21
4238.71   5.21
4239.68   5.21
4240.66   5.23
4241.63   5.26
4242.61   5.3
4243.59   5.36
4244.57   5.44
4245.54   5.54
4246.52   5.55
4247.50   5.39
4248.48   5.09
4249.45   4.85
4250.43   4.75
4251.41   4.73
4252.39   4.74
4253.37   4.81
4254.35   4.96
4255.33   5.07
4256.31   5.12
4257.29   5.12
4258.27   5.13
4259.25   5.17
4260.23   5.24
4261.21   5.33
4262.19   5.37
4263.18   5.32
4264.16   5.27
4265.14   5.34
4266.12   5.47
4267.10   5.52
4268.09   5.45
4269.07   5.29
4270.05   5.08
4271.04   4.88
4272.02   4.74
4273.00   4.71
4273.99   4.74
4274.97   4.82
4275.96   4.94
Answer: 1.5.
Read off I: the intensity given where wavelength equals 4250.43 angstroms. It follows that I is 4.75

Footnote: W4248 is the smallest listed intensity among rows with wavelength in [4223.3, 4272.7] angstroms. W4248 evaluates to 4.01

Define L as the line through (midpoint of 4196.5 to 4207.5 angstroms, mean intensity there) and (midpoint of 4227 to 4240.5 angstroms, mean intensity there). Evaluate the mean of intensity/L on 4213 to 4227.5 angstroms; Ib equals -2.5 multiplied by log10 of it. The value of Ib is 0.05 mag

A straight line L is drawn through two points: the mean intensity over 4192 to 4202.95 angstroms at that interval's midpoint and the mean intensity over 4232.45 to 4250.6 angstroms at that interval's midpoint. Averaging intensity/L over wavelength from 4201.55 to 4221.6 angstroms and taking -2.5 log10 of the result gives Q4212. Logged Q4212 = -0.05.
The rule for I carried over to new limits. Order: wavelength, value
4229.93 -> 4.69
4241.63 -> 5.26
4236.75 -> 5.18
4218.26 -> 5.14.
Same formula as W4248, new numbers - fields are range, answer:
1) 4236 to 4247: 5.18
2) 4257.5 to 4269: 5.13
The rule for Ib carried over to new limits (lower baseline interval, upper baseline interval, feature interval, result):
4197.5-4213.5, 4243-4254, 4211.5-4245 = 0.03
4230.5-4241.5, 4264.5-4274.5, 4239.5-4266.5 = -0.01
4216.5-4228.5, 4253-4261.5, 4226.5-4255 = -0.04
